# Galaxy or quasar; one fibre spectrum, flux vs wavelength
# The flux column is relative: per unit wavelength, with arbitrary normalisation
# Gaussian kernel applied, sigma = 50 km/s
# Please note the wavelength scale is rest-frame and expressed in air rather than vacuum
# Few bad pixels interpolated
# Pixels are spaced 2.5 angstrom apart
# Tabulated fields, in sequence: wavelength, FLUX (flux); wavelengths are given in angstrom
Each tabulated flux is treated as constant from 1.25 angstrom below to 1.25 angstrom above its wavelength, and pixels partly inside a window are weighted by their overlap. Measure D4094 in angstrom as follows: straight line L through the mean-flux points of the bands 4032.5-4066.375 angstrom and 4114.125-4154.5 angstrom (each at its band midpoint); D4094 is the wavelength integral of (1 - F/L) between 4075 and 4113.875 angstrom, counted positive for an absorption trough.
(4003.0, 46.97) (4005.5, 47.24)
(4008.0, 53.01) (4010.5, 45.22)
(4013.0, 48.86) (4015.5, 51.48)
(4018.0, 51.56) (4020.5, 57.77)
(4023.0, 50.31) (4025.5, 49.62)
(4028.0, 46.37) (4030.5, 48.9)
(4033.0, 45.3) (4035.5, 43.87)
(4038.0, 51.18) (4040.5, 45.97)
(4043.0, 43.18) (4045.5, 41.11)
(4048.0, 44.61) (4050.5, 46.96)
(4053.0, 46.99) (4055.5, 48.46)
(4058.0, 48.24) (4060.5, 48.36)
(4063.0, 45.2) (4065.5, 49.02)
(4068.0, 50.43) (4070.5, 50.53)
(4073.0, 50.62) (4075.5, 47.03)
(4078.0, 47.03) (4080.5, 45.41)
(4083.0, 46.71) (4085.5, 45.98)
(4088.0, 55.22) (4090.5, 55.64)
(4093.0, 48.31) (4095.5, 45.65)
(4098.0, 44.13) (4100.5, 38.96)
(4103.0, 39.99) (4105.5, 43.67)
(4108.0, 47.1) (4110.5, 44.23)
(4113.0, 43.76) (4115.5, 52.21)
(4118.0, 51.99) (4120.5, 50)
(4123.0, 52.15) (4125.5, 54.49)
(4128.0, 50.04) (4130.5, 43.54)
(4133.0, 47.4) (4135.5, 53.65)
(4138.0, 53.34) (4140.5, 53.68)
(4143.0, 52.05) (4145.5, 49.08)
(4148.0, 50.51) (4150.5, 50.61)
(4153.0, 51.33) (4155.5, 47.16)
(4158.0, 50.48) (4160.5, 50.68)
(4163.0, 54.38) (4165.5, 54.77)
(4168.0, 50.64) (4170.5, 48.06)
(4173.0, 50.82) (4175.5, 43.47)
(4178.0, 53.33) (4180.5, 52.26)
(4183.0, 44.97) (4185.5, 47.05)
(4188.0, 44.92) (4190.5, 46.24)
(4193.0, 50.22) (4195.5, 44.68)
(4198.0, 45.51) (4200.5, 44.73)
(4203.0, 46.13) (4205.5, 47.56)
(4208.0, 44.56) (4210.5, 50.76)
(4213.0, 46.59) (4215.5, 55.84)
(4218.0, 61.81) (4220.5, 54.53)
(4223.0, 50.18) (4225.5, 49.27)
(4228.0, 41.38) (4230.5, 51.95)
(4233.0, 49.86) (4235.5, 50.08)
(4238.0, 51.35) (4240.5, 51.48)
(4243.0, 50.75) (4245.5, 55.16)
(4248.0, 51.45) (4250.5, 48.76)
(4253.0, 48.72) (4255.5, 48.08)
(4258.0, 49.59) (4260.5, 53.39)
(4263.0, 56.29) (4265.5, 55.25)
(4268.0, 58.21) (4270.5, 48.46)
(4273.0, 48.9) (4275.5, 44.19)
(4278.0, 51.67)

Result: 2.0 angstrom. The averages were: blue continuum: 46.3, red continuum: 51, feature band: 46.2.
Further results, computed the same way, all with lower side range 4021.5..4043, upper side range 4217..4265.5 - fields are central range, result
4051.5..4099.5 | 0.01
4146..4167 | -0.58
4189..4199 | 0.76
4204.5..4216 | 0.48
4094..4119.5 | 1.90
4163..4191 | 0.59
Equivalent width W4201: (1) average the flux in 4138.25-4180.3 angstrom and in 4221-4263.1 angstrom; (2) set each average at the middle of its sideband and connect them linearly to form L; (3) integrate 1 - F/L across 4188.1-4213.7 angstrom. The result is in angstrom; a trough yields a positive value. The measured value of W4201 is 2.0 angstrom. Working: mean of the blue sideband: 50.8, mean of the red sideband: 50.4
